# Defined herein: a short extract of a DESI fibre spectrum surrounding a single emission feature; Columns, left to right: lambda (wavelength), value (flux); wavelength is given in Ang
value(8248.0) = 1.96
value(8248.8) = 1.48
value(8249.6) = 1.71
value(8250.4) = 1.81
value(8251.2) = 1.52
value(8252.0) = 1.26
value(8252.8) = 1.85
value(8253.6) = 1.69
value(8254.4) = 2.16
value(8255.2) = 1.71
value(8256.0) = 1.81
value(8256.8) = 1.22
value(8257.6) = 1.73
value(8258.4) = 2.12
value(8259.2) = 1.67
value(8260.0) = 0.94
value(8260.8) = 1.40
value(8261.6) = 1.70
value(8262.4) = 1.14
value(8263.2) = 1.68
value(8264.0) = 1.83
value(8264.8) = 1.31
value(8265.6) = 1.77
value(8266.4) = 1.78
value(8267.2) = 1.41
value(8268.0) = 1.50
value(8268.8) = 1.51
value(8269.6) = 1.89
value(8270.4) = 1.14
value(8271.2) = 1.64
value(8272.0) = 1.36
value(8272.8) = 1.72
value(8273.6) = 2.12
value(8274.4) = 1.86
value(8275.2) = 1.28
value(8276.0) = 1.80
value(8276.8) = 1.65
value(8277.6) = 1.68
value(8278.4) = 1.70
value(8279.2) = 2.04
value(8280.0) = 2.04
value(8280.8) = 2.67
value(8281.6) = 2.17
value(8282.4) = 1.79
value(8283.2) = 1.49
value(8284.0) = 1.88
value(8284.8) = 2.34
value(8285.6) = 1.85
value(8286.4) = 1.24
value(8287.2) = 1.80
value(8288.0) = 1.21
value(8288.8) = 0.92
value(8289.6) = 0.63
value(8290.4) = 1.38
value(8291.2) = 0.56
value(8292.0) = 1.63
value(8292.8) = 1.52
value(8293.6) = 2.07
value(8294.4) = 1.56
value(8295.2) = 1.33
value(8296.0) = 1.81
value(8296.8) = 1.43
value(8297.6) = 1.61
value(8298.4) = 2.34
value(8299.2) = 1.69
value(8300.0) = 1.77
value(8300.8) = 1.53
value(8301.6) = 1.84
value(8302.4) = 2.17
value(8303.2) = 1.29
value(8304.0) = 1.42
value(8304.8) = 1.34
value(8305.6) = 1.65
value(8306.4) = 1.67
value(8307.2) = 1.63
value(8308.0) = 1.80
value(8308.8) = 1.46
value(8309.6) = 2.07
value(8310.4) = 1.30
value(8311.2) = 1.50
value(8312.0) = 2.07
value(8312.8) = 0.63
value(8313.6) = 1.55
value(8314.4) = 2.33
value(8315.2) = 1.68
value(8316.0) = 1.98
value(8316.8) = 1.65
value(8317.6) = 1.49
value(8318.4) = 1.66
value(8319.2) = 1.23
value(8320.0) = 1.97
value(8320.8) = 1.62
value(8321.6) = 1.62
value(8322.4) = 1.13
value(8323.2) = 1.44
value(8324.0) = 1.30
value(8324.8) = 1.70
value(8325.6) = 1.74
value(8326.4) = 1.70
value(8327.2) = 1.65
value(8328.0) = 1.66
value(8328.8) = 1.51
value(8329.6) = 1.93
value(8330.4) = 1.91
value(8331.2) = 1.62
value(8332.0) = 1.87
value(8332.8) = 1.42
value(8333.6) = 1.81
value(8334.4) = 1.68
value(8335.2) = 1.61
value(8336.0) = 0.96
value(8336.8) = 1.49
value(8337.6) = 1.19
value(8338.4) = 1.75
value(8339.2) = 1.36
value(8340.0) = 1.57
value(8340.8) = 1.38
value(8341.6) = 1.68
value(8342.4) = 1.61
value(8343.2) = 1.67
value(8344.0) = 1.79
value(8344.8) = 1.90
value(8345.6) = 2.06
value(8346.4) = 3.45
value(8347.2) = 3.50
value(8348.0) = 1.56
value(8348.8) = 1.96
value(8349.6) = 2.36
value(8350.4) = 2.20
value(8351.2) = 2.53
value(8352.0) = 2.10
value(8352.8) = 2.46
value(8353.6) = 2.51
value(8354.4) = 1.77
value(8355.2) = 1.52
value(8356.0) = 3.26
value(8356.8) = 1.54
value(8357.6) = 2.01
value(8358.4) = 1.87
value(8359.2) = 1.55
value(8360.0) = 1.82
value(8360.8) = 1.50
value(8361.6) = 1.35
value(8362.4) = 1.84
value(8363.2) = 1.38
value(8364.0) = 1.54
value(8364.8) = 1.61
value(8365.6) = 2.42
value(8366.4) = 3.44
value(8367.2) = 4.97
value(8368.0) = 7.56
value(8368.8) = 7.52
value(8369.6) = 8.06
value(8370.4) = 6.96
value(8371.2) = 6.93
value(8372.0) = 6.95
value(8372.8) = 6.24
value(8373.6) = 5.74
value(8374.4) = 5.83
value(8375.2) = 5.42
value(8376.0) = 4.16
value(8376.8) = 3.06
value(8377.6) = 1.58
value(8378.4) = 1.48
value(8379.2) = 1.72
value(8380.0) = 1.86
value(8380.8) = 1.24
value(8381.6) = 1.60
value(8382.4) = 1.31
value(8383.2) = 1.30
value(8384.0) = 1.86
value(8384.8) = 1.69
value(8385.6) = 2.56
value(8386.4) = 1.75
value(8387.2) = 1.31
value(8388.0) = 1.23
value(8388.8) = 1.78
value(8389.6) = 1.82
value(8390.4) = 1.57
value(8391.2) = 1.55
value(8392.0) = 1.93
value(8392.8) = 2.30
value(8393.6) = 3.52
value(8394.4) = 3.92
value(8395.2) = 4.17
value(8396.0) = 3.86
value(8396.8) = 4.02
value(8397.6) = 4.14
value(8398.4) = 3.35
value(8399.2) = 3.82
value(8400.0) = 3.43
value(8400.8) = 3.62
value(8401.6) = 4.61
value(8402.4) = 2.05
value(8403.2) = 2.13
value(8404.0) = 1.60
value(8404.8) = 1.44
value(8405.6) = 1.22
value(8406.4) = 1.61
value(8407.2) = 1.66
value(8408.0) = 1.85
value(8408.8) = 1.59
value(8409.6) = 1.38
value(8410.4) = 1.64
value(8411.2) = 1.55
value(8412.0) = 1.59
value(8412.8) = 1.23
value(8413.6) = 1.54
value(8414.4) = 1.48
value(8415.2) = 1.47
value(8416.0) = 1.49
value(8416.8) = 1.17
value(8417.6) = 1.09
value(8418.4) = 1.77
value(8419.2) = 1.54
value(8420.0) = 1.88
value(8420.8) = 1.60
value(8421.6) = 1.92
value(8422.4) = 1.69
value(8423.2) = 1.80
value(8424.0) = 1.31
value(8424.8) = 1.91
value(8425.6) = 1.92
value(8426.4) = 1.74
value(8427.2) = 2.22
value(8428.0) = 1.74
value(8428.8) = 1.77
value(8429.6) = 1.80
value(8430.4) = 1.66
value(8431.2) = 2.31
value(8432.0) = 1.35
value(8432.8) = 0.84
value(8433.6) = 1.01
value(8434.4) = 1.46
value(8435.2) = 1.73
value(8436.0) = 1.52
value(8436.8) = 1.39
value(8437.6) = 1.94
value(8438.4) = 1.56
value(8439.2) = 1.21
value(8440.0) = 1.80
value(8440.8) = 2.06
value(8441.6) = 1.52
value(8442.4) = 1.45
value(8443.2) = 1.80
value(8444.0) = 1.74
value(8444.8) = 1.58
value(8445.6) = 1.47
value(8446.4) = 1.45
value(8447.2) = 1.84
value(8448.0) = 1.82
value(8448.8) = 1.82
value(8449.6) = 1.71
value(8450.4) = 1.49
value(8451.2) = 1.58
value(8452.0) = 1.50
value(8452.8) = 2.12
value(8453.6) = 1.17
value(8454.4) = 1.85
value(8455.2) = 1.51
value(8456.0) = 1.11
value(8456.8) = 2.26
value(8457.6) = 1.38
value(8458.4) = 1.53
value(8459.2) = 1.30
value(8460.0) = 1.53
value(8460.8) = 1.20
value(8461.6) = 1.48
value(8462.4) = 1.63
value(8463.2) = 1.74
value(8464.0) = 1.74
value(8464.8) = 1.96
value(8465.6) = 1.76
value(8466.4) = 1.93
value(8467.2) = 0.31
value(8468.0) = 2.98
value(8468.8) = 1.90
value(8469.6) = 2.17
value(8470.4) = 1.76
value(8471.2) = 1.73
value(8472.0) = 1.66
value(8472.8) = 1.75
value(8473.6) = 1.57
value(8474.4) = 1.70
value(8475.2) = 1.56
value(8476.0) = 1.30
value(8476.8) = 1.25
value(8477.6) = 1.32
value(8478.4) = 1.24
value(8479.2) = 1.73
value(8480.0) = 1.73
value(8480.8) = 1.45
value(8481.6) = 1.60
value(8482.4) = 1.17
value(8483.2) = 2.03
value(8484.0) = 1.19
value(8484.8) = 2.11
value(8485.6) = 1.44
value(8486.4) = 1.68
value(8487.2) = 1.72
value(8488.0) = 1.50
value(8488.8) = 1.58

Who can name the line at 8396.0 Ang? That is [N II] 6583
